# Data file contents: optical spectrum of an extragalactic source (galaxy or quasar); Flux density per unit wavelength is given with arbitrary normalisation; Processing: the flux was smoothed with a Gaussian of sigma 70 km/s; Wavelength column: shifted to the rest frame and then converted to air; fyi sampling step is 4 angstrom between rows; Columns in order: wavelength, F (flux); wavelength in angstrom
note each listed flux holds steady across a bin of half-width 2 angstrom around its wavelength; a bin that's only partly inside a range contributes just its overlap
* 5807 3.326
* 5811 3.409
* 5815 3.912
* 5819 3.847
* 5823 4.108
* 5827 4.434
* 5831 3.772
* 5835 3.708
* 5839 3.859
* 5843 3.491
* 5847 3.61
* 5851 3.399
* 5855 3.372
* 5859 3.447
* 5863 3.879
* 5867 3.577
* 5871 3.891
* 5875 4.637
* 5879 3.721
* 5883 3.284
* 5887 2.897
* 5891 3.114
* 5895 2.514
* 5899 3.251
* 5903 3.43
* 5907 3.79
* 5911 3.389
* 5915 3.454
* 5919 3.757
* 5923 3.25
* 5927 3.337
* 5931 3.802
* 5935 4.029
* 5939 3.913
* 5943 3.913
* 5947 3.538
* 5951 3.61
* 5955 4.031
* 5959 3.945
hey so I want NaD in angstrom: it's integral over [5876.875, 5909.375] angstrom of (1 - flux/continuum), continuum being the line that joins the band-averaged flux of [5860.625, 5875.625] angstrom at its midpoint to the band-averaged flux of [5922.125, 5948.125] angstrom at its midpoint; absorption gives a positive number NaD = 4.95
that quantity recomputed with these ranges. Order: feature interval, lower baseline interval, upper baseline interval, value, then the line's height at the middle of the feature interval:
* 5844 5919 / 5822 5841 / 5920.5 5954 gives 6.8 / 3.84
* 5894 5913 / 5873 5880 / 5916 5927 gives 2.3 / 3.78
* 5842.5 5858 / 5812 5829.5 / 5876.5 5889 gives 1.0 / 3.71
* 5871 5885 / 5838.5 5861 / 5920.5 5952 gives -1.3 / 3.56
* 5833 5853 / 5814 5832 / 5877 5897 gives 0.7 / 3.74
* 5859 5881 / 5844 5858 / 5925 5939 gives -2.3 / 3.53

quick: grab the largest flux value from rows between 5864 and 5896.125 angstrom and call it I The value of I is 4.637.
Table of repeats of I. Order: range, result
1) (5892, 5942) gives 4.029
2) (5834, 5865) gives 3.879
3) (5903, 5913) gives 3.79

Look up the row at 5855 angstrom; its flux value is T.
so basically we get 3.372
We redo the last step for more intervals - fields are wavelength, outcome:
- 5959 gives 3.945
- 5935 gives 4.029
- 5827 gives 4.434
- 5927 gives 3.337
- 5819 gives 3.847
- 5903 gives 3.43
